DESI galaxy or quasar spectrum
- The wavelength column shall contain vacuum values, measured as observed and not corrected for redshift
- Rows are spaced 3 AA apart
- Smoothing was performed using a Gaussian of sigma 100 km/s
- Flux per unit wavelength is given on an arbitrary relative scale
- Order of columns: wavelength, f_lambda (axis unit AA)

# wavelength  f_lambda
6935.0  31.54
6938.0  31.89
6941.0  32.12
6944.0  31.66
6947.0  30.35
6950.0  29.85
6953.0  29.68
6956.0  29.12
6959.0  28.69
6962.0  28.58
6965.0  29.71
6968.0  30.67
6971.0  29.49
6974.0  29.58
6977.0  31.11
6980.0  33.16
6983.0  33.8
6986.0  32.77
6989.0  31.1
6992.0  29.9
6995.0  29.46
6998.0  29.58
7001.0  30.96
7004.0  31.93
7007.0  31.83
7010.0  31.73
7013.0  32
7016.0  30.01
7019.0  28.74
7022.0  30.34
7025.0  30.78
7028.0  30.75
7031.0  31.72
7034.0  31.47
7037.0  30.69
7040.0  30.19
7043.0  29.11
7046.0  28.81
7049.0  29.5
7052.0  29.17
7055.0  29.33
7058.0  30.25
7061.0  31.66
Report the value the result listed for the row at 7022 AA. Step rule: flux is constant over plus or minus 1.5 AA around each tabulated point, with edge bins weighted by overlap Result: 30.34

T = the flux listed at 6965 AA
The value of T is 29.71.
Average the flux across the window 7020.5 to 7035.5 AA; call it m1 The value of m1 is 31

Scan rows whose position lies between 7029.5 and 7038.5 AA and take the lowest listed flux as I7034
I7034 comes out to 30.69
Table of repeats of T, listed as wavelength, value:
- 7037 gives 30.69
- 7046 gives 28.81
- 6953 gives 29.68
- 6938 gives 31.89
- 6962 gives 28.58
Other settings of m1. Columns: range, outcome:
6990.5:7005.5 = 30.4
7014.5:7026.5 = 30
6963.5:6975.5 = 29.9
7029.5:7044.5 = 30.6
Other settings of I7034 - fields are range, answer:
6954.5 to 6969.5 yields 28.58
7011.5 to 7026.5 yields 28.74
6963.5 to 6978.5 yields 29.49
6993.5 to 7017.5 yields 29.46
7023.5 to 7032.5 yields 30.75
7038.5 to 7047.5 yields 28.81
